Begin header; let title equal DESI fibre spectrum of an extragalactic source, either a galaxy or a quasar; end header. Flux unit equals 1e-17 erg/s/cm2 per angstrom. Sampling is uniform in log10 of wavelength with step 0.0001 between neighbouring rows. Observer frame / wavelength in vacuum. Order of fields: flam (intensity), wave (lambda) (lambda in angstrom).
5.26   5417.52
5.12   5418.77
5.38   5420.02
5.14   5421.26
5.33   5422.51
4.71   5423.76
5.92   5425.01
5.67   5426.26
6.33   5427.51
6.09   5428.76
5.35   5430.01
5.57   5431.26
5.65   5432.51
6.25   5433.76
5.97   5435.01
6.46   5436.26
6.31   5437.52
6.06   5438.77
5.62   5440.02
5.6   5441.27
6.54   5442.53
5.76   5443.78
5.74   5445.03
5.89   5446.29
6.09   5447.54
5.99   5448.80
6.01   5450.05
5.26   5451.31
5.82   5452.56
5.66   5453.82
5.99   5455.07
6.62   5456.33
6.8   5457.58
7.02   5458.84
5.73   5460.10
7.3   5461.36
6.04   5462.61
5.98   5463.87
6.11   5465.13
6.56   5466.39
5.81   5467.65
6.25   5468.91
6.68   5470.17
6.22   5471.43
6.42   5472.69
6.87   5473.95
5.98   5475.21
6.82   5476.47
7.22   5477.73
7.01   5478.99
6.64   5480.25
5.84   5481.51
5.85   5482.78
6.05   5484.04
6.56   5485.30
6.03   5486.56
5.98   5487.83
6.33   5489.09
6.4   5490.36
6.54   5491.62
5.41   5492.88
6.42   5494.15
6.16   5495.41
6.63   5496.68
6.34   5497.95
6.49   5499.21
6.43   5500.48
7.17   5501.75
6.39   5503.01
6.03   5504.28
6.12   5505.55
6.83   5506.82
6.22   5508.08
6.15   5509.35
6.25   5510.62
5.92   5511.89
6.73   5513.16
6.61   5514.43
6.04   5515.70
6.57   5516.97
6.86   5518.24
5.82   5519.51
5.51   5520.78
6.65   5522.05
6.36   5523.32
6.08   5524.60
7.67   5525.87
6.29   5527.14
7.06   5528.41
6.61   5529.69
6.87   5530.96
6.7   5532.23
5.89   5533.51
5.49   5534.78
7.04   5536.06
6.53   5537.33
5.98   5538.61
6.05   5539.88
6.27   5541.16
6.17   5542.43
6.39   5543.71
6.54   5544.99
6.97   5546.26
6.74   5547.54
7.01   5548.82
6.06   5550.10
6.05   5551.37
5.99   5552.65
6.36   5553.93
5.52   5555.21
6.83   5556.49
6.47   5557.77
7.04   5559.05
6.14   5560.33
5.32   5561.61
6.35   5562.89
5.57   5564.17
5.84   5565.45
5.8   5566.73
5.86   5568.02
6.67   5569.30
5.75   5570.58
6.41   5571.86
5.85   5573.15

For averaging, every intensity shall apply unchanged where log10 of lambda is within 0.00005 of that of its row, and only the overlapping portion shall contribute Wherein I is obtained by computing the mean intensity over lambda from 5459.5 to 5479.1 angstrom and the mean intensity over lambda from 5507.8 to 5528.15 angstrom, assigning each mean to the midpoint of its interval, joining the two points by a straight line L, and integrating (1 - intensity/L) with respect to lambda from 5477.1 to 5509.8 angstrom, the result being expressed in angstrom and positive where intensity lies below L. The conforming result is 0.22 angstrom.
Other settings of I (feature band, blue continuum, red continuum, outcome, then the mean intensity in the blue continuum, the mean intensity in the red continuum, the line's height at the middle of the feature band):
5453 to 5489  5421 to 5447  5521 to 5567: -2.2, 5.82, 6.35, 6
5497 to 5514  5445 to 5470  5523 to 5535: 0.0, 6.15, 6.54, 6.41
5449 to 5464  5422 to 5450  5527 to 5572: -0.6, 5.86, 6.29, 5.94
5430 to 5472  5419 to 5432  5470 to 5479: 0.1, 5.54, 6.63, 6.11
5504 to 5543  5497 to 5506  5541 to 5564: 0.1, 6.44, 6.33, 6.39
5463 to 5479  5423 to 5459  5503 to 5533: -0.8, 5.94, 6.43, 6.13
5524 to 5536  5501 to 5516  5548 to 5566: -0.5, 6.38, 6.19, 6.3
